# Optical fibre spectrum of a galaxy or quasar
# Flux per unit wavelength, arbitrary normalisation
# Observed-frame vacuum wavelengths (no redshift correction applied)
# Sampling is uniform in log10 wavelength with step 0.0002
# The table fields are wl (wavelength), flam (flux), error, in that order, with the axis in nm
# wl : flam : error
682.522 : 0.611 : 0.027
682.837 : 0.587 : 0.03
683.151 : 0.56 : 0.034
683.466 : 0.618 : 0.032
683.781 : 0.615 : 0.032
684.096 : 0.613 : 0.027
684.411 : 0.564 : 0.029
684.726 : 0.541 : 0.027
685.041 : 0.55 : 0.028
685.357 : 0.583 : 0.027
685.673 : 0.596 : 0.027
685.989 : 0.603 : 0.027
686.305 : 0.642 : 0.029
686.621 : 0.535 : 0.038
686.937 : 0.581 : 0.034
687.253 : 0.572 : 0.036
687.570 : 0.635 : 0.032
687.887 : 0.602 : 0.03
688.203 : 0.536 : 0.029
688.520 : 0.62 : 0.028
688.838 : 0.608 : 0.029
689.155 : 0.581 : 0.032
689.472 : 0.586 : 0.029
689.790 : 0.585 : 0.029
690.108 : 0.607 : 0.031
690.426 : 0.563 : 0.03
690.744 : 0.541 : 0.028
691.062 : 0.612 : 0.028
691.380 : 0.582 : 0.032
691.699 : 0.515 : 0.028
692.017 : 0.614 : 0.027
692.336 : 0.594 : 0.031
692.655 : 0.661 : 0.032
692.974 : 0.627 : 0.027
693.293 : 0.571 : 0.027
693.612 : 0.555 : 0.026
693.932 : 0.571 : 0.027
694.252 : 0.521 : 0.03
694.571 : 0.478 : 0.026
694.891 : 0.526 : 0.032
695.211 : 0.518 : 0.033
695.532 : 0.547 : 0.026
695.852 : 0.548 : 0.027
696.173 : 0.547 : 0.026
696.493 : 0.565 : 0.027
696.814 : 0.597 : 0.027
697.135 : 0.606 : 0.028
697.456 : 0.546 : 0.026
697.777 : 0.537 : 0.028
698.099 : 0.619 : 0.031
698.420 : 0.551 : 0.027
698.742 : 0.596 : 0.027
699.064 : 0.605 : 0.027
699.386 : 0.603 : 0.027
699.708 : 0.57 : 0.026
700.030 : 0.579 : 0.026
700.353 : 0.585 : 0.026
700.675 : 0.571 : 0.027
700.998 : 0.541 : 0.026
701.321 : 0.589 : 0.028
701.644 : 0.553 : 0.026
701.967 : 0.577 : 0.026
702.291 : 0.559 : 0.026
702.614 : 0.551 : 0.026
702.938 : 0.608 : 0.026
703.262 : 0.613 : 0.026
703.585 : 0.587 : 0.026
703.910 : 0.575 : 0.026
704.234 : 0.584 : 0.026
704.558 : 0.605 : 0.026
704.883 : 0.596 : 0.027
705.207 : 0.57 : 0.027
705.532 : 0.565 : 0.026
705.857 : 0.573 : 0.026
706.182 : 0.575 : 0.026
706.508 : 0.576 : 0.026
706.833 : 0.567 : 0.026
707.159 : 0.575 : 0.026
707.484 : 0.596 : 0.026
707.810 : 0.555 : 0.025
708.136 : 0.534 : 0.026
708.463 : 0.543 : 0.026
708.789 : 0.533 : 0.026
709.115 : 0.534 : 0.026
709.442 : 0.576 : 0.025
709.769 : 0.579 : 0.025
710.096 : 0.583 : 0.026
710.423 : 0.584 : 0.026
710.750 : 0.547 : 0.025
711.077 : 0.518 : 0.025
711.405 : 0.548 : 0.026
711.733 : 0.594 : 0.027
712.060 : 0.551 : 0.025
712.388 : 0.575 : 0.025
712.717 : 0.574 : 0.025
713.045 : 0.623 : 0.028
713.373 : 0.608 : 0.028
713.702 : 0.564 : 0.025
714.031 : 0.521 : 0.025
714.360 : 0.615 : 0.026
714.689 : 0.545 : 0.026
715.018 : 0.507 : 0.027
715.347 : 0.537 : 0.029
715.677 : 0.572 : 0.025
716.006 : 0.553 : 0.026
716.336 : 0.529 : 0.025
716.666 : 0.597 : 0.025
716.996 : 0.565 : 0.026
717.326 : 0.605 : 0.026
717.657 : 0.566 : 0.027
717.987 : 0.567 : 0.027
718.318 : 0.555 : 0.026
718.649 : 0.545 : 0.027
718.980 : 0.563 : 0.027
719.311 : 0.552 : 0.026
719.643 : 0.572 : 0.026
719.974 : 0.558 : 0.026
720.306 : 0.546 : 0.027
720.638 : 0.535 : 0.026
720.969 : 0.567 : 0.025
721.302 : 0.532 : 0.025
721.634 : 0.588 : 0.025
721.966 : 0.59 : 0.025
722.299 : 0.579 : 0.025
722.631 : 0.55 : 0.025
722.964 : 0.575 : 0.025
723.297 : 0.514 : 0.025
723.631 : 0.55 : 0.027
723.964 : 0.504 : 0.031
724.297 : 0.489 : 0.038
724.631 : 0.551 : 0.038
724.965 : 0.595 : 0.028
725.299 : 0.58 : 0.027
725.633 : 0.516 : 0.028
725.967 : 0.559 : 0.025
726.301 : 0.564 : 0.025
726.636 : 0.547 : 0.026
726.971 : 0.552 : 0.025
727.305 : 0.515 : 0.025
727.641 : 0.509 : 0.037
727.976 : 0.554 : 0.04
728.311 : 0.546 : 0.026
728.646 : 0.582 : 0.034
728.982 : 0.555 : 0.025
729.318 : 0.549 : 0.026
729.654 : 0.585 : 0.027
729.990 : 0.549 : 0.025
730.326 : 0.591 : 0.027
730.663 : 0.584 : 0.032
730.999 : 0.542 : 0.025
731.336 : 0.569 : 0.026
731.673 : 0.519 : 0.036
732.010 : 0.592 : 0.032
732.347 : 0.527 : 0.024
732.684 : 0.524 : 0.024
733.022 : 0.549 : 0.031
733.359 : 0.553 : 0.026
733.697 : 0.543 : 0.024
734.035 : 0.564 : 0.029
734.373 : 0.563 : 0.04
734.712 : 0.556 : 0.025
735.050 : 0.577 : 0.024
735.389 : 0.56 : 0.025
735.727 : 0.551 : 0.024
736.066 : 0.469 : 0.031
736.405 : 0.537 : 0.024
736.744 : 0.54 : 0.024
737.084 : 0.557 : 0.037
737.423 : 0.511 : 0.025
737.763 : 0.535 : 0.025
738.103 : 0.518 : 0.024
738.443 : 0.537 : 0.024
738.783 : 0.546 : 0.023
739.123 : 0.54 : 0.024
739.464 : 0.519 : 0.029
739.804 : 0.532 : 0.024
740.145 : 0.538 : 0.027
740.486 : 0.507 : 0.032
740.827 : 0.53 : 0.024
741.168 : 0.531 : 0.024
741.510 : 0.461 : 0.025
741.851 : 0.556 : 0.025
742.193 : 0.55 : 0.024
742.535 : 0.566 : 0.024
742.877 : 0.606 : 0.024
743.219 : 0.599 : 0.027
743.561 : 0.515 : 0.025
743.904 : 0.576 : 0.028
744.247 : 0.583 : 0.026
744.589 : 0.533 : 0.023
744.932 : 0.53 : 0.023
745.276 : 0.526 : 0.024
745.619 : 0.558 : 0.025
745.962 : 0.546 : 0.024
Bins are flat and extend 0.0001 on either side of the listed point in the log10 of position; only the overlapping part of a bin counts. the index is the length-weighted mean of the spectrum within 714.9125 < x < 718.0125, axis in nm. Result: 0.561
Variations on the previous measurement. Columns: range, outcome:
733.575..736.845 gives 0.546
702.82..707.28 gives 0.583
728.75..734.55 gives 0.557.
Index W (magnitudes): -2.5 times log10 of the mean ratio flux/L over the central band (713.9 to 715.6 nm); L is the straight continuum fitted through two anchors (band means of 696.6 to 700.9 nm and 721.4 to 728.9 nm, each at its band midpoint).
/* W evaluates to 0.03 mag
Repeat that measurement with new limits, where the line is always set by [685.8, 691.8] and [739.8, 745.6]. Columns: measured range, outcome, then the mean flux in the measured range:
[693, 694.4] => 0.04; 0.562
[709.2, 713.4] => -0.01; 0.572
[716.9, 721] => 0.00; 0.561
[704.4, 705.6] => -0.02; 0.585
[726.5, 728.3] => 0.04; 0.536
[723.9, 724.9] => 0.07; 0.524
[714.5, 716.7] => 0.04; 0.547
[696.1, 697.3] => 0.00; 0.581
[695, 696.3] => 0.08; 0.539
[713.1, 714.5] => -0.03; 0.58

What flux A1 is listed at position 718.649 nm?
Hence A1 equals 0.545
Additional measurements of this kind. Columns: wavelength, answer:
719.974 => 0.558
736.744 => 0.54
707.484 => 0.596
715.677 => 0.572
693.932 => 0.571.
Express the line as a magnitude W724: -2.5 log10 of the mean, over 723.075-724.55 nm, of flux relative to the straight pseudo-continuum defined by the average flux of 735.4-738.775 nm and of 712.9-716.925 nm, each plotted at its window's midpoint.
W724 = 0.07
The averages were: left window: 0.564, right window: 0.531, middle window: 0.519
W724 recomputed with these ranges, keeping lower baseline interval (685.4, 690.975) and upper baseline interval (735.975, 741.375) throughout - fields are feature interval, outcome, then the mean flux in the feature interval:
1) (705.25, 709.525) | 0.007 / 0.562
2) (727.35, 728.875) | -0.009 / 0.545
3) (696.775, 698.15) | 0.001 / 0.576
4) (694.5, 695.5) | 0.130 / 0.515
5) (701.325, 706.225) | -0.019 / 0.58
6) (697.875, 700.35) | -0.023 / 0.587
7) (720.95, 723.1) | -0.040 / 0.569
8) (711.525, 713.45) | -0.050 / 0.586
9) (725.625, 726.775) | -0.015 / 0.551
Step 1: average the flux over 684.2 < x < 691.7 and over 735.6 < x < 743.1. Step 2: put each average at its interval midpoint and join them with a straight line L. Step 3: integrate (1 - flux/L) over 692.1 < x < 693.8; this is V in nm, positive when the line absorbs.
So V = -0.07 nm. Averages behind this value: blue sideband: 0.582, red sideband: 0.534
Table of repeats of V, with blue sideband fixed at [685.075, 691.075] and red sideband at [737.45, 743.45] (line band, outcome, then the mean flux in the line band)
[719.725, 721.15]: 0.01 nm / 0.552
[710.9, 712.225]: 0.03 nm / 0.553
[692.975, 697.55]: 0.22 nm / 0.552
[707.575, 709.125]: 0.07 nm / 0.543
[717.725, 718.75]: 0.00 nm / 0.557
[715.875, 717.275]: -0.01 nm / 0.565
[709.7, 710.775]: -0.02 nm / 0.576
